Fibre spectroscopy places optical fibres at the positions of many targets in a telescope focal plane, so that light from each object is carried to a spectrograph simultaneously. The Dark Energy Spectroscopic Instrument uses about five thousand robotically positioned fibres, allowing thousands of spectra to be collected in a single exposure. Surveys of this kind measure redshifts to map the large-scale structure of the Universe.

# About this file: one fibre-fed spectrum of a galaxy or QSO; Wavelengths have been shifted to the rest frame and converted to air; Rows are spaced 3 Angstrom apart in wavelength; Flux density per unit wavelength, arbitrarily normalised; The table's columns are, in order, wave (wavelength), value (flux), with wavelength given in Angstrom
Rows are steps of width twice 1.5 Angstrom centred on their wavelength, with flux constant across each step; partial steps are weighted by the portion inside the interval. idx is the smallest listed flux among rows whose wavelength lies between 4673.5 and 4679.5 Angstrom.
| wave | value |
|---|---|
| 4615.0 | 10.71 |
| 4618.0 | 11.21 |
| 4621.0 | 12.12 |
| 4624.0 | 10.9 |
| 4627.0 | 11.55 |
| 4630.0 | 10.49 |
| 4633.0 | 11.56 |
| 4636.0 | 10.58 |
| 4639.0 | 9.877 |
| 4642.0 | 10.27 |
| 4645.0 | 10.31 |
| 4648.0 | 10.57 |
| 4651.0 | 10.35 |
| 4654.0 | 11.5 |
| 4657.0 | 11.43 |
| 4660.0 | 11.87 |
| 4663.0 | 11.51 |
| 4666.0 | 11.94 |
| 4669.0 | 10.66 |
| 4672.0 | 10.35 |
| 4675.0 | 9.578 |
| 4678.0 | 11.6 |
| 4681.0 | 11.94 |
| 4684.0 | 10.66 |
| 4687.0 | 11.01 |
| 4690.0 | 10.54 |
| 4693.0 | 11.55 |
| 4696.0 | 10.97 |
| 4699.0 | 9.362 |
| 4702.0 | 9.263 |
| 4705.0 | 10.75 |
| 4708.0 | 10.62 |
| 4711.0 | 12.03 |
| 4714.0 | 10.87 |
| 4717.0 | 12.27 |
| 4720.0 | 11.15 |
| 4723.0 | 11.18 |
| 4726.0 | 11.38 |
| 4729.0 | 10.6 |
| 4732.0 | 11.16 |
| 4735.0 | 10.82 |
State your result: 9.578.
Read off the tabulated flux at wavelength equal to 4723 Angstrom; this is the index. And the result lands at 11.18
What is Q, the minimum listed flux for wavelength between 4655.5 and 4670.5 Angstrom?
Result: 10.66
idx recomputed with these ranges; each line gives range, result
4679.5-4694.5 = 10.54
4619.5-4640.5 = 9.877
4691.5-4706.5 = 9.263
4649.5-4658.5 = 10.35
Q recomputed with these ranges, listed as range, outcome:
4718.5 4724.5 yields 11.15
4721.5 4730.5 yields 10.6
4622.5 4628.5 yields 10.9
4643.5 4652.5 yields 10.31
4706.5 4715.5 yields 10.62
